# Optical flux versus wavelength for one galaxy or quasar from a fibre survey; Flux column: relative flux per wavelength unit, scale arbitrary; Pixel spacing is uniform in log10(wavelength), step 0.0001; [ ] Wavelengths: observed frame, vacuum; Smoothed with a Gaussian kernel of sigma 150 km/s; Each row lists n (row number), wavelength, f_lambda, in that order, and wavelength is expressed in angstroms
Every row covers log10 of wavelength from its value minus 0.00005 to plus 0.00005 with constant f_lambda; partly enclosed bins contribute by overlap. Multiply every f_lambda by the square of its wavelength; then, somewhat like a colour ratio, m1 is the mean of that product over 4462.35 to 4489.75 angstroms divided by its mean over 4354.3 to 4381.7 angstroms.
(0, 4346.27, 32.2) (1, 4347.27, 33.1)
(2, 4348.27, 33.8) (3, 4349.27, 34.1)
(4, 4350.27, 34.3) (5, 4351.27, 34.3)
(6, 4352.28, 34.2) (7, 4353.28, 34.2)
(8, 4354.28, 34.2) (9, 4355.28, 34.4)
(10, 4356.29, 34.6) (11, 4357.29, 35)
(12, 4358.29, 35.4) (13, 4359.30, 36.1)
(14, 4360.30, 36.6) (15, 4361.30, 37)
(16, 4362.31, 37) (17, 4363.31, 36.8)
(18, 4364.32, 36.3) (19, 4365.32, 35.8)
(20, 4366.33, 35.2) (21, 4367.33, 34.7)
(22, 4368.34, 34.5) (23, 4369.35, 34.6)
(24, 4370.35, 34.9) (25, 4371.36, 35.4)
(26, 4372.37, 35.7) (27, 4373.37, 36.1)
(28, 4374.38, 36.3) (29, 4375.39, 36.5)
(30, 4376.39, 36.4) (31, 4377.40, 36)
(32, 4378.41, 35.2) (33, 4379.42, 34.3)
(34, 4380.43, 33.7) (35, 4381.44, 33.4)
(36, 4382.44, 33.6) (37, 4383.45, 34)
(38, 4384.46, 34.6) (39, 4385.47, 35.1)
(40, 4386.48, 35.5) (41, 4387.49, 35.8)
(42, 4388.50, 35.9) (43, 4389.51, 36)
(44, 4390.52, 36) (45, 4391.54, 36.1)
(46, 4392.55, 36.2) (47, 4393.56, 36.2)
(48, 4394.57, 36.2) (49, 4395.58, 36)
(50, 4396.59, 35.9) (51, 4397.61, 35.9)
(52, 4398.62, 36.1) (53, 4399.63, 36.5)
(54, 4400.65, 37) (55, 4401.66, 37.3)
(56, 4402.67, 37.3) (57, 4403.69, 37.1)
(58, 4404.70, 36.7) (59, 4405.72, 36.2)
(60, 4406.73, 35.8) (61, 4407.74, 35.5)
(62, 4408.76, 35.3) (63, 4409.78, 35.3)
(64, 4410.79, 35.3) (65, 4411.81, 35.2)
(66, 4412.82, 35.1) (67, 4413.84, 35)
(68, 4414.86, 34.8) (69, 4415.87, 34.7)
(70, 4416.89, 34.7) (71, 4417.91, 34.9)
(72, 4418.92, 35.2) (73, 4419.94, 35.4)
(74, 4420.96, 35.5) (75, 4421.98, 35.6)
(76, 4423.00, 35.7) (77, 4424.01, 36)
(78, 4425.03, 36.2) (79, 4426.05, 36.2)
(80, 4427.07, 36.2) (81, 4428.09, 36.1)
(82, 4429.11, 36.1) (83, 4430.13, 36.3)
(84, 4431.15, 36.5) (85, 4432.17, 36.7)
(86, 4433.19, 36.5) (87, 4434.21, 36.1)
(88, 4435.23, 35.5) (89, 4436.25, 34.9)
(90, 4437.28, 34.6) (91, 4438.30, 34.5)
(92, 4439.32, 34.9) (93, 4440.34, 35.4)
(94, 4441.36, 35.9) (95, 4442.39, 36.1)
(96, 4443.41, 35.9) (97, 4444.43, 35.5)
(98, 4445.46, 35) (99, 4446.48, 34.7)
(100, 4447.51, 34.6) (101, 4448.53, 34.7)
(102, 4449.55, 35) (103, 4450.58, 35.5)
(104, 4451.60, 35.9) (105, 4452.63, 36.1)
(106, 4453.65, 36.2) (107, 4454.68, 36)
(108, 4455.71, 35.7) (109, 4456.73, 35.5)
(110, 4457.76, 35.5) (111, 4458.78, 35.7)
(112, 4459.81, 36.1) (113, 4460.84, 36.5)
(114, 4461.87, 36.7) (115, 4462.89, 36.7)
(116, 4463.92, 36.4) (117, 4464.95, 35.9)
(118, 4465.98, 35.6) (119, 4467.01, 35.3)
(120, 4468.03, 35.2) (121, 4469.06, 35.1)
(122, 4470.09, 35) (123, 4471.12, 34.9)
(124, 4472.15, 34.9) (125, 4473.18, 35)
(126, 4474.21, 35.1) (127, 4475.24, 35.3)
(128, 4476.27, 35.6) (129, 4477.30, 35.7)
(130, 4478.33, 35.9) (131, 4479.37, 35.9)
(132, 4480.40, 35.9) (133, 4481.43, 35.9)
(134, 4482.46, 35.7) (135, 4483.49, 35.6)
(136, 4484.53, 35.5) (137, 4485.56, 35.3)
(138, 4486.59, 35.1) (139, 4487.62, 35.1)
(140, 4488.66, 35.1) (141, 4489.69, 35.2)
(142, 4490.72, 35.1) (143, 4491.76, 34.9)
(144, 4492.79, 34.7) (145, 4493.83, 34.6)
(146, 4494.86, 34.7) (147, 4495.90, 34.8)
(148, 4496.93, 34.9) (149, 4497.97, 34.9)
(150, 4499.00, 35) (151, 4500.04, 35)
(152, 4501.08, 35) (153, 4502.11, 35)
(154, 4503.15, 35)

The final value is 1.05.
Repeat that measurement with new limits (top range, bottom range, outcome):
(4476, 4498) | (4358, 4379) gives 1.04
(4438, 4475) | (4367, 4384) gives 1.05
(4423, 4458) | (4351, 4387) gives 1.05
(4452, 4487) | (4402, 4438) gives 1.02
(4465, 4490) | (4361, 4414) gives 1.03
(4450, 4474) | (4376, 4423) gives 1.03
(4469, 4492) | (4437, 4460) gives 1.01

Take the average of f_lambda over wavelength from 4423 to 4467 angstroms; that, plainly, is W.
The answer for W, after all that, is 35.8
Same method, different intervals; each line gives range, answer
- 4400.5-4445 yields 35.7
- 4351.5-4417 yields 35.5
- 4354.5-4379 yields 35.7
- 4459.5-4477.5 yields 35.6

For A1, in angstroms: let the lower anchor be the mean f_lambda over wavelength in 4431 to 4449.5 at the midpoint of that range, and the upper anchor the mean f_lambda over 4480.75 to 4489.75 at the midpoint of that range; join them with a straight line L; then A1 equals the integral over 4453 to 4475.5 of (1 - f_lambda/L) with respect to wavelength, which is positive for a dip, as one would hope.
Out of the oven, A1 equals -0.1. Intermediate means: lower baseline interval 35.4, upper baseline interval 35.4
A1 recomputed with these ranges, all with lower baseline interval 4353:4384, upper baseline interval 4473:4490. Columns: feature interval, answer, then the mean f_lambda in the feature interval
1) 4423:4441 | -0.21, 35.8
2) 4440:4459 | -0.05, 35.5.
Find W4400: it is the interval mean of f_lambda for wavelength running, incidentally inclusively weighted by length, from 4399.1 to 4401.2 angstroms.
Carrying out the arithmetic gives 36.7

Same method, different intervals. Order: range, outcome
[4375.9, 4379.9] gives 35.4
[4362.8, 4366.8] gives 36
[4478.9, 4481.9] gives 35.9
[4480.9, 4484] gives 35.8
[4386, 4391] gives 35.9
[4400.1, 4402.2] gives 37.1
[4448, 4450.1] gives 34.9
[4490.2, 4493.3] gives 34.9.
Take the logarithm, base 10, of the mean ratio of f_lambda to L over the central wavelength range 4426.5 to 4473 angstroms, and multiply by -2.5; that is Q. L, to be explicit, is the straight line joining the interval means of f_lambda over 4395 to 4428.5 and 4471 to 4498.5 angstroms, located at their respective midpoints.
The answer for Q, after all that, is 0.00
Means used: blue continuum 35.8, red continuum 35.2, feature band 35.6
